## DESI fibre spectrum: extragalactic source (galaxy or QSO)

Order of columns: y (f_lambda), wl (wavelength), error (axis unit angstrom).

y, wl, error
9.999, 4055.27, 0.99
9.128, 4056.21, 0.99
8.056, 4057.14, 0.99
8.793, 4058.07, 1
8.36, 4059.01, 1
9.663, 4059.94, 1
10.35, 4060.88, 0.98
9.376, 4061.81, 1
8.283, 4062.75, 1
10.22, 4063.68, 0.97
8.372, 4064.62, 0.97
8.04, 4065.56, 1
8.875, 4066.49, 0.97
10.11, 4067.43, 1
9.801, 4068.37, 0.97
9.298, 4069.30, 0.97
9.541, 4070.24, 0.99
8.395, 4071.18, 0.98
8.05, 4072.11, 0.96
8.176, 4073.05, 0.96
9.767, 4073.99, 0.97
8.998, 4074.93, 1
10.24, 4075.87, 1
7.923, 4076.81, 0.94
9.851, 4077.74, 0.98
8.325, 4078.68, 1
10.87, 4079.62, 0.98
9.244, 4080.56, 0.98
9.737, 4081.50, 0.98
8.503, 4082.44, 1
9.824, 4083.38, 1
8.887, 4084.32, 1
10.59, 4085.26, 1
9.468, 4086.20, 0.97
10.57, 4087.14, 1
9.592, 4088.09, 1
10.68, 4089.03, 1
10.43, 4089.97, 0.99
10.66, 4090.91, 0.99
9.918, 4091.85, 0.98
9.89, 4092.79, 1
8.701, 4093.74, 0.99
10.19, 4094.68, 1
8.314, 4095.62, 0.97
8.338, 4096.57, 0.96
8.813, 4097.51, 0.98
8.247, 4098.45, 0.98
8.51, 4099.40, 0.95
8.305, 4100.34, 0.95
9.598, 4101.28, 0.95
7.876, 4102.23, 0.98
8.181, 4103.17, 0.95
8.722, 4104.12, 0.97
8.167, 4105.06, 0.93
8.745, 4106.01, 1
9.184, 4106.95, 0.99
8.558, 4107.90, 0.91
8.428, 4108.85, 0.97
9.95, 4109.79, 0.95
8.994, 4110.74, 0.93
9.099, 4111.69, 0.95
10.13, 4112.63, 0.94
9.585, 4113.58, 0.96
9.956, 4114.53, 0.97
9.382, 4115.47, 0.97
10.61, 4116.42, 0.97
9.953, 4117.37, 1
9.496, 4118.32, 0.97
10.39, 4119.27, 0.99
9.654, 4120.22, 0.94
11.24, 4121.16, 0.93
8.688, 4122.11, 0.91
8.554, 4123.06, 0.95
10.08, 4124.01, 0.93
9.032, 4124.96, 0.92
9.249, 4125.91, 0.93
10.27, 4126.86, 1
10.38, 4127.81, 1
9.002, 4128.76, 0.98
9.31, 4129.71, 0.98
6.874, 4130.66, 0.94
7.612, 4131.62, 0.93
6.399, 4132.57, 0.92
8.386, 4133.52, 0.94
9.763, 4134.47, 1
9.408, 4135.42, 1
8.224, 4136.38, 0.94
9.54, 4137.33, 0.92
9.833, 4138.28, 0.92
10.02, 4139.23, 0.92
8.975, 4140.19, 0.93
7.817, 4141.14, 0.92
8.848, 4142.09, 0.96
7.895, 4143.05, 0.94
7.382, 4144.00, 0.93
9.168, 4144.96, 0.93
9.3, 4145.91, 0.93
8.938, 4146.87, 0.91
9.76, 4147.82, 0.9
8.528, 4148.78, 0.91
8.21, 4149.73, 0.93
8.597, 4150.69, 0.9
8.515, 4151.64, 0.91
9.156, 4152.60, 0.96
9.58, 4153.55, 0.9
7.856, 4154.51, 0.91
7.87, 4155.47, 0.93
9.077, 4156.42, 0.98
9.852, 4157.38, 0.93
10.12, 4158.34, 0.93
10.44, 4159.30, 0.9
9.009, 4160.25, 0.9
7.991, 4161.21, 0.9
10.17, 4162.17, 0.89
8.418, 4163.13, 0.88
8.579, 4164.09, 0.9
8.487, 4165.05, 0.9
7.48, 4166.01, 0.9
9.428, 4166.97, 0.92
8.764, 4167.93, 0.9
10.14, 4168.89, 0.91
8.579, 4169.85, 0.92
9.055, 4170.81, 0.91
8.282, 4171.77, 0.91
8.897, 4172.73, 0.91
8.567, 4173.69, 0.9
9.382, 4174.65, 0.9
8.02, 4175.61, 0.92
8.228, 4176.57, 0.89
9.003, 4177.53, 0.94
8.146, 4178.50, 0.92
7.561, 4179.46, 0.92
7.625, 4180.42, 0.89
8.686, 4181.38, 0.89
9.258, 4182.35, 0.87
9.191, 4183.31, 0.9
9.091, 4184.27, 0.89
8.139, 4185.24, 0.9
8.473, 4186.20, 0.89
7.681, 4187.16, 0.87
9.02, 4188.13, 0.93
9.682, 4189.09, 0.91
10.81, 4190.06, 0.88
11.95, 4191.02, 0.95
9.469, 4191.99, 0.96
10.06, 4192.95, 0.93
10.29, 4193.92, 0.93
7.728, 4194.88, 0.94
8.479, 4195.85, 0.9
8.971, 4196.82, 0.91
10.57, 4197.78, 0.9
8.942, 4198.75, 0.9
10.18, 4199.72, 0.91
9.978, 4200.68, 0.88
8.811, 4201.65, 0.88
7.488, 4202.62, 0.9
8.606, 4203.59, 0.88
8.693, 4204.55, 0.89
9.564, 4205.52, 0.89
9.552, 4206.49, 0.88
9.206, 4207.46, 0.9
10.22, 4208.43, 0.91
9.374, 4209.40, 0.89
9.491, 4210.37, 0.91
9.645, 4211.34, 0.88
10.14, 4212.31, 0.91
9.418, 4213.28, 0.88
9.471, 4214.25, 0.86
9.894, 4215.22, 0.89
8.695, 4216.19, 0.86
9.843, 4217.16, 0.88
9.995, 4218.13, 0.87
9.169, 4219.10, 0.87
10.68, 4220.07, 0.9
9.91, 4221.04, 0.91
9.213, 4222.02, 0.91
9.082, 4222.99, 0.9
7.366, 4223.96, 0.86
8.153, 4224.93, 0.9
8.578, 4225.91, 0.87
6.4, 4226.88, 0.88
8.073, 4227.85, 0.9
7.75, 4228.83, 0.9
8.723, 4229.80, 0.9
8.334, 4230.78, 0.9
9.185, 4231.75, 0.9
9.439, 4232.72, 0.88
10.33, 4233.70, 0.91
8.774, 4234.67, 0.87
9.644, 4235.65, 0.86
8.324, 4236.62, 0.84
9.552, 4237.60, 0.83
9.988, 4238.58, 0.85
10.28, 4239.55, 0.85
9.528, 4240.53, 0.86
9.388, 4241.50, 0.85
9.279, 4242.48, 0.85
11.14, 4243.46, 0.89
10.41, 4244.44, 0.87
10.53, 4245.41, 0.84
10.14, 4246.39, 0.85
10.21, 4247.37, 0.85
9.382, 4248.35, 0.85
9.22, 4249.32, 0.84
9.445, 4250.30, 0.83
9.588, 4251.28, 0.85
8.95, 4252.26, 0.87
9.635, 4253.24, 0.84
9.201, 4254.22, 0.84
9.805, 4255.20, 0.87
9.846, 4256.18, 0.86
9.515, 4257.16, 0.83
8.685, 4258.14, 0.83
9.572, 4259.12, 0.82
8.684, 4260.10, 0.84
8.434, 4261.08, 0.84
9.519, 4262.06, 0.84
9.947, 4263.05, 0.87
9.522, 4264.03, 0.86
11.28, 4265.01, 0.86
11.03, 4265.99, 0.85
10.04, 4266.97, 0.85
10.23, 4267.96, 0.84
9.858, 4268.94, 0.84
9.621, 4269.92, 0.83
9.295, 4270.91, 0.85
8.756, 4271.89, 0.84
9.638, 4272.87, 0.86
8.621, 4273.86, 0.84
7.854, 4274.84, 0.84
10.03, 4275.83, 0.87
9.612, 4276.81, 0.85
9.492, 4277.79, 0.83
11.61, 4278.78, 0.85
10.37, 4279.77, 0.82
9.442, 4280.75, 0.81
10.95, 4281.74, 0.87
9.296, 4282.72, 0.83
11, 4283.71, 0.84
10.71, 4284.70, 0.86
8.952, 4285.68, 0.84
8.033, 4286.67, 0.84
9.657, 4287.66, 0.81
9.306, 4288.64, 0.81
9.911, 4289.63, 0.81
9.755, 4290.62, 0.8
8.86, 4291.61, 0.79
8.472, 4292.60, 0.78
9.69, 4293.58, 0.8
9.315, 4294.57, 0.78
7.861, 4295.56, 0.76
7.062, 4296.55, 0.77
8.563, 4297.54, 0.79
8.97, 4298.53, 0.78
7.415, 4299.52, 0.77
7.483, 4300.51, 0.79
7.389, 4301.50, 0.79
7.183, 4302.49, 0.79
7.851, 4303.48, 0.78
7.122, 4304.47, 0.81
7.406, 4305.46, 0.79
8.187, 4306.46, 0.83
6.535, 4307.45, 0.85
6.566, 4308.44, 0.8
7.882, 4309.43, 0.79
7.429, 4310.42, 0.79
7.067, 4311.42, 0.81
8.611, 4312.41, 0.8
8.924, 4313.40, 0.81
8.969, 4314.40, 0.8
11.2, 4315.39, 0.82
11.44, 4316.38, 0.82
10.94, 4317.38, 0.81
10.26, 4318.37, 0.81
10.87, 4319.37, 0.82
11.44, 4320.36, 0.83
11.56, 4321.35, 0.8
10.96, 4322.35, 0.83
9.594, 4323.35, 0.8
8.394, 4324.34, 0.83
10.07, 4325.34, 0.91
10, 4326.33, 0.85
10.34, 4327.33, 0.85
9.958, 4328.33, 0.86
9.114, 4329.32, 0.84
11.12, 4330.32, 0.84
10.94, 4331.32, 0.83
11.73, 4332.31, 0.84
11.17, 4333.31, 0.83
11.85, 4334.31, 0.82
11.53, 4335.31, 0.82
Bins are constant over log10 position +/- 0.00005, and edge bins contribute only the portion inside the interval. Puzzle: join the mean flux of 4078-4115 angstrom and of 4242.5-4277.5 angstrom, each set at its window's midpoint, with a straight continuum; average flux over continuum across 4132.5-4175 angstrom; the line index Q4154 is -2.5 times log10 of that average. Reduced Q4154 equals 0.06 mag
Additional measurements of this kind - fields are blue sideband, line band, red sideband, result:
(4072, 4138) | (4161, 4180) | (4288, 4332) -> 0.06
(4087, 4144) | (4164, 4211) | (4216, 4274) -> 0.03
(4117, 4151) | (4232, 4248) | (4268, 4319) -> -0.09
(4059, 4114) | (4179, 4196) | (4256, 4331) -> 0.02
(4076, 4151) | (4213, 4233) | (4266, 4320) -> 0.02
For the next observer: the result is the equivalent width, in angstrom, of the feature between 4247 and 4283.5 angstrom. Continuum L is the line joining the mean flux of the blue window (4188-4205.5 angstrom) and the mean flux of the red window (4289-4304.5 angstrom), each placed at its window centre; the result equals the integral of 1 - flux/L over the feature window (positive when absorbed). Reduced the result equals -4.0 angstrom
